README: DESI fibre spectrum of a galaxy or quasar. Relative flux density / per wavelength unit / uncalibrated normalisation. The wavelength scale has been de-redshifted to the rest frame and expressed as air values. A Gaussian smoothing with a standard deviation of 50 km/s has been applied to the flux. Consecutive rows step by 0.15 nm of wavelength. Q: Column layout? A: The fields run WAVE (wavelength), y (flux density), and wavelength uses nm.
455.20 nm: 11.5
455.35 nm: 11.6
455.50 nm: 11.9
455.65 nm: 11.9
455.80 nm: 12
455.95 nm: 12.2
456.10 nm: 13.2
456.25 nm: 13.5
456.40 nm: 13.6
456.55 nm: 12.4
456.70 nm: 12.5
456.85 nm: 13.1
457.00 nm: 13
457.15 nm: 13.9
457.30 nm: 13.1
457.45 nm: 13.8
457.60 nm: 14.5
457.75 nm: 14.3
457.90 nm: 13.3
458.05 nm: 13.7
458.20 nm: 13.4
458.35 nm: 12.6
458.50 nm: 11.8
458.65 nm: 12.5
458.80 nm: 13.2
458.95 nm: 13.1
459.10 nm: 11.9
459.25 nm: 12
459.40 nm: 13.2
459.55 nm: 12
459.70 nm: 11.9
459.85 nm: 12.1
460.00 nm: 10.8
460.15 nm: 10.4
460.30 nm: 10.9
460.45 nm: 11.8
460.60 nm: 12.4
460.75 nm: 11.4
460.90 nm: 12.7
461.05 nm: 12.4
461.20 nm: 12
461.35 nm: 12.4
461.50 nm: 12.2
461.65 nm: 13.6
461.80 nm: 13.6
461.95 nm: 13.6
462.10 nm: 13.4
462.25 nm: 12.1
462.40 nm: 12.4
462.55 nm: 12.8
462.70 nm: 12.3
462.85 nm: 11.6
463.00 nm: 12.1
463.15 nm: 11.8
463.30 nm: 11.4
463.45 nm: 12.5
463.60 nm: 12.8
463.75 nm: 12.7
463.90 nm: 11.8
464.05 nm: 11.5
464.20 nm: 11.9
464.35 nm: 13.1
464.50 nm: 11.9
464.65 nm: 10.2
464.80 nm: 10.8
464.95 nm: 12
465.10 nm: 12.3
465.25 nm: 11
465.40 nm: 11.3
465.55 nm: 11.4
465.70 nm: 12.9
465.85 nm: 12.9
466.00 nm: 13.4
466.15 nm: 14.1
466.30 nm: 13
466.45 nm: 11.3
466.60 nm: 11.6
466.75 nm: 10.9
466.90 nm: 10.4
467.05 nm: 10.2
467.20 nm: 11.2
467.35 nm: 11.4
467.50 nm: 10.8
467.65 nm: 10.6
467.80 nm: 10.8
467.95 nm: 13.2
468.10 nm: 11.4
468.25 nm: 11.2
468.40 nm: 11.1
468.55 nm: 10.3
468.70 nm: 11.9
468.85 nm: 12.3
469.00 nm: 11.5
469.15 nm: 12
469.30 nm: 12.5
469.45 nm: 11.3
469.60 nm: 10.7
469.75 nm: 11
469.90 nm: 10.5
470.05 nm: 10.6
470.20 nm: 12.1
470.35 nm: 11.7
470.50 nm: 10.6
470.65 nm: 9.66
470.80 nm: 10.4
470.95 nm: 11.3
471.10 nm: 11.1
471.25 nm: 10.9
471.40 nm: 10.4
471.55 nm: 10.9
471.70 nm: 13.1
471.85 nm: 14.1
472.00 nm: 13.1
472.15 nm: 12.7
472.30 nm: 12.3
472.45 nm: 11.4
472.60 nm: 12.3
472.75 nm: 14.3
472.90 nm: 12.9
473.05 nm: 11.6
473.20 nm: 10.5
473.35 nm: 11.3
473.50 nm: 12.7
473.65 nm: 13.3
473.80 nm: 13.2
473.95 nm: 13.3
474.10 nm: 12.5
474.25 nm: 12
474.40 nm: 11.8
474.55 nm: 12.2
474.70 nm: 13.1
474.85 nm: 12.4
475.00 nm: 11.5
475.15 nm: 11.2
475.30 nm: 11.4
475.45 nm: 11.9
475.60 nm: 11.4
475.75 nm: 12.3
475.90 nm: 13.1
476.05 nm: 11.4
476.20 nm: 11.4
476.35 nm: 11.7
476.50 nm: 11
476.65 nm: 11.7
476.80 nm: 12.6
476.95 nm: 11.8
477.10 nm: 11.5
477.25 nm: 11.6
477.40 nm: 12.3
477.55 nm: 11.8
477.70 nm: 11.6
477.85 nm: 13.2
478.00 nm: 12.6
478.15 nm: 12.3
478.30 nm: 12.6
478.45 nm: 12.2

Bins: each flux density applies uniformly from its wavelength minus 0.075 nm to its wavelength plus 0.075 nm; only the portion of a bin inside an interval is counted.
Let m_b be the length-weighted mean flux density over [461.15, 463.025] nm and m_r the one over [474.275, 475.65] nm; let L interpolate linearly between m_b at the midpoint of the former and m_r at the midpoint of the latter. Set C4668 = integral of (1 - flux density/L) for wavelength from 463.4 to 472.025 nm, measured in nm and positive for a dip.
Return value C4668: 0.50 nm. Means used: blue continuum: 12.6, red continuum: 11.9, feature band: 11.6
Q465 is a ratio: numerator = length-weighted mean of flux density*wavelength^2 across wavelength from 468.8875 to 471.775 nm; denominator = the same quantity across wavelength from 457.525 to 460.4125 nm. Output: 0.94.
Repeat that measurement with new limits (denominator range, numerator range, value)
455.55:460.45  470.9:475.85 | 1.02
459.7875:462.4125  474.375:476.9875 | 1.03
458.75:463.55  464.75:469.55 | 0.98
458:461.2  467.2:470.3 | 0.97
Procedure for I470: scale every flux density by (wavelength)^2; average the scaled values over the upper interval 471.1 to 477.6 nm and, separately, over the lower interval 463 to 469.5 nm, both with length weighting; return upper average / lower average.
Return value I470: 1.1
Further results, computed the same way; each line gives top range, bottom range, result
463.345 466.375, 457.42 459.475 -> 0.96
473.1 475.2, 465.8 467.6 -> 1.07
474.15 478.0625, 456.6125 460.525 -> 1.02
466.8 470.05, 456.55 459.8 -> 0.91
